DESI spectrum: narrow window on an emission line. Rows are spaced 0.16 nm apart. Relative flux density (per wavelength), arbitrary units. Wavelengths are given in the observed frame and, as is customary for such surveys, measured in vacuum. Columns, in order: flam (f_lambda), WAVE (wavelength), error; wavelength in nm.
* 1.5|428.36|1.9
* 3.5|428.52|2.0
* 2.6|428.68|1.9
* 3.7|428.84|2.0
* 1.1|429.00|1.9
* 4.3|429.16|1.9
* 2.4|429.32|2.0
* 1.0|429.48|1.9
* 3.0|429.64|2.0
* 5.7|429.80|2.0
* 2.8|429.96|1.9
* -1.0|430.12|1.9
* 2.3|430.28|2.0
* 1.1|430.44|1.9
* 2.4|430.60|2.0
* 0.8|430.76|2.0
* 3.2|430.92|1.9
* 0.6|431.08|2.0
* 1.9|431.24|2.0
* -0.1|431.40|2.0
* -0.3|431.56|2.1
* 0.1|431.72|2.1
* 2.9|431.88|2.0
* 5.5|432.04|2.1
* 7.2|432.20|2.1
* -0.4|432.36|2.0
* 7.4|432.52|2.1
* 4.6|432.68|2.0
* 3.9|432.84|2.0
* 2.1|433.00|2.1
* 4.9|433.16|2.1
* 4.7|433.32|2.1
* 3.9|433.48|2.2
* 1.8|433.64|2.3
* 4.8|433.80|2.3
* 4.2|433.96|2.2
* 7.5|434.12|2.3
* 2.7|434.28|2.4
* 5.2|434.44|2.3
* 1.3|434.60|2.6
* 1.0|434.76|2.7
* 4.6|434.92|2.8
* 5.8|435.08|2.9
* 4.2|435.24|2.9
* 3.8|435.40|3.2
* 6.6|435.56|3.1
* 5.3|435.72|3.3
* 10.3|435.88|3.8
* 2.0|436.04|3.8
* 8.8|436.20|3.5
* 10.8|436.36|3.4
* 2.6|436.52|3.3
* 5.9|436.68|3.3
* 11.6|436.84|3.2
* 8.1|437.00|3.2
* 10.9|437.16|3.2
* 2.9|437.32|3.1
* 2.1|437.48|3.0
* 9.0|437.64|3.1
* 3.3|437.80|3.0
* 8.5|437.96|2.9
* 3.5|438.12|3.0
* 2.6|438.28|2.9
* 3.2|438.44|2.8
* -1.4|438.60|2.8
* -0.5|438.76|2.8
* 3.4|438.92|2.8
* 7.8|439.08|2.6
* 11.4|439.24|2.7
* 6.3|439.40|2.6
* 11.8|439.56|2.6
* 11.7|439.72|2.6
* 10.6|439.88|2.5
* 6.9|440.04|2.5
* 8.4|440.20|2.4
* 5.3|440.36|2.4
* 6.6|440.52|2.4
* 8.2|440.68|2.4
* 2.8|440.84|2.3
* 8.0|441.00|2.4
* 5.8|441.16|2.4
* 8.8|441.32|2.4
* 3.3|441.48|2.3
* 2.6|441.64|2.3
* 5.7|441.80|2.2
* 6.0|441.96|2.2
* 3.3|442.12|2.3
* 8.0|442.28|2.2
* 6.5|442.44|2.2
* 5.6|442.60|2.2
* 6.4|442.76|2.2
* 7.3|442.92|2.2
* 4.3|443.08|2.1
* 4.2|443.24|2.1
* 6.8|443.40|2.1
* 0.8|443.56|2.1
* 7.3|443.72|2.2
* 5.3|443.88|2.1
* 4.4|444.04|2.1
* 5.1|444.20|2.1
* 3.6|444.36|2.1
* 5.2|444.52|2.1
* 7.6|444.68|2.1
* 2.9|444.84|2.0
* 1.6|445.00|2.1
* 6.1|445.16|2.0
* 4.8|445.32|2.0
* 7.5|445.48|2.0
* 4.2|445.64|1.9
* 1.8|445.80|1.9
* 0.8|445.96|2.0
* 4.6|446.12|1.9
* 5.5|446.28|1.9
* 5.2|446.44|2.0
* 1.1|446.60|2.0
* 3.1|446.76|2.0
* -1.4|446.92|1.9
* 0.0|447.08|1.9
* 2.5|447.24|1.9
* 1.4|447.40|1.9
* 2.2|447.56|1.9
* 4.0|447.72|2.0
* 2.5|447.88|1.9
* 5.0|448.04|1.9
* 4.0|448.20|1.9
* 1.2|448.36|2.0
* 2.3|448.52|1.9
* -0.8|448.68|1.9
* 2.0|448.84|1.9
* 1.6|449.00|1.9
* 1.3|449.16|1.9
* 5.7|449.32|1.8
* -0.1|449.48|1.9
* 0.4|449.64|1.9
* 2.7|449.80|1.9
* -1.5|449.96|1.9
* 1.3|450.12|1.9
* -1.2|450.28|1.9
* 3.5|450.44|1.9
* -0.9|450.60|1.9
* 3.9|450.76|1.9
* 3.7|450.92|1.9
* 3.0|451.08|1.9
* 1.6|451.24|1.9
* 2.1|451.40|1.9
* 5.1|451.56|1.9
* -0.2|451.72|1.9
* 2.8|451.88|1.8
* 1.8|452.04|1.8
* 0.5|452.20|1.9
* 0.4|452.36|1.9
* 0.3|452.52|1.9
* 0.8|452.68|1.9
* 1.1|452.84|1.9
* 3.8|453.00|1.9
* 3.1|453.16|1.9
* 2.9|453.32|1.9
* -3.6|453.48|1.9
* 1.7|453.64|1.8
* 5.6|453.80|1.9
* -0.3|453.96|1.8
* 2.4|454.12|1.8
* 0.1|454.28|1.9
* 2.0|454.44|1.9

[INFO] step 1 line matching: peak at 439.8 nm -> C IV 1549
